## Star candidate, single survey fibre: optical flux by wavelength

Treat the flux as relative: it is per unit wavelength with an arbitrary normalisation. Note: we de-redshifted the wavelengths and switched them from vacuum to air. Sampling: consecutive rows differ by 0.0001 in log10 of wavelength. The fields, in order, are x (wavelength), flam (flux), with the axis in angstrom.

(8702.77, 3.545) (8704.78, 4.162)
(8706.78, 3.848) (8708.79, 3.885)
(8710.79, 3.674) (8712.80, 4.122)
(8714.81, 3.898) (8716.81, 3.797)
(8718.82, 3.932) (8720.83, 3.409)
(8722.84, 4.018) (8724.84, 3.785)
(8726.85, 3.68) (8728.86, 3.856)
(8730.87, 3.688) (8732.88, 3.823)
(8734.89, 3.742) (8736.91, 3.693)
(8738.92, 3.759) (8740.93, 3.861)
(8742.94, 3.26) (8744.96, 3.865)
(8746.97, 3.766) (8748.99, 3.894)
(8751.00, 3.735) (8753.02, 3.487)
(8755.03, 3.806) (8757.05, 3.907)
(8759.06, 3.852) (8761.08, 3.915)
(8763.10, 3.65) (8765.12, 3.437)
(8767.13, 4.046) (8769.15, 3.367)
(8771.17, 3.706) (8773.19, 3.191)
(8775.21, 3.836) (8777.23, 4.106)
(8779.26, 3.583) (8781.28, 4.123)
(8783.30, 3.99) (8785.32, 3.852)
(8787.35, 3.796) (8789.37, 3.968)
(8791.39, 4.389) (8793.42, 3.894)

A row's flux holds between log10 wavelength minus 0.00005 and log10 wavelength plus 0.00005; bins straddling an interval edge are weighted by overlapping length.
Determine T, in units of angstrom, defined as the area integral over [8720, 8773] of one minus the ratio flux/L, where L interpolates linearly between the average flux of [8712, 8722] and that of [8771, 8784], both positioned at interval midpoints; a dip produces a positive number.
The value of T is 1.2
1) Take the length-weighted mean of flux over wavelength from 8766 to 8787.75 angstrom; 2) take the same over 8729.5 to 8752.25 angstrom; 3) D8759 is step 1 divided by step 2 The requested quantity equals 1.0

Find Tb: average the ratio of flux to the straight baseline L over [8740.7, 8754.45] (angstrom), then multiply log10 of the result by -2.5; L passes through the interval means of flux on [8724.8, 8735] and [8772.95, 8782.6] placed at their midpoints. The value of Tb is 0.03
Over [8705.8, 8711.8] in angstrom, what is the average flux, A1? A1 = 3.8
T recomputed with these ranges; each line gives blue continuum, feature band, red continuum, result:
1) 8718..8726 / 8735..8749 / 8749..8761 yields 0.24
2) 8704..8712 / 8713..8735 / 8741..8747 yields -0.10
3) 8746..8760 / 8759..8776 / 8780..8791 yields 0.91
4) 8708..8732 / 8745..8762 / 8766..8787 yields -0.03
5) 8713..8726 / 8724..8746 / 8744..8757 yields 0.40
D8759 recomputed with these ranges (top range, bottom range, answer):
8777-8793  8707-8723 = 1.03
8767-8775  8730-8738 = 0.95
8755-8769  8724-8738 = 1.01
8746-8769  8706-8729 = 0.98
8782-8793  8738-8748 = 1.08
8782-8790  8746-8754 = 1.05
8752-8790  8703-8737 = 0.99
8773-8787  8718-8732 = 1.02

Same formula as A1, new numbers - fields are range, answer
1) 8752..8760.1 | 3.76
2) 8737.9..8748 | 3.7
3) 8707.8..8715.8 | 3.89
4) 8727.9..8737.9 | 3.76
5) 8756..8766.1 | 3.75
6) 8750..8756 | 3.68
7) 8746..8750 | 3.83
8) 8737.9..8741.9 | 3.81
